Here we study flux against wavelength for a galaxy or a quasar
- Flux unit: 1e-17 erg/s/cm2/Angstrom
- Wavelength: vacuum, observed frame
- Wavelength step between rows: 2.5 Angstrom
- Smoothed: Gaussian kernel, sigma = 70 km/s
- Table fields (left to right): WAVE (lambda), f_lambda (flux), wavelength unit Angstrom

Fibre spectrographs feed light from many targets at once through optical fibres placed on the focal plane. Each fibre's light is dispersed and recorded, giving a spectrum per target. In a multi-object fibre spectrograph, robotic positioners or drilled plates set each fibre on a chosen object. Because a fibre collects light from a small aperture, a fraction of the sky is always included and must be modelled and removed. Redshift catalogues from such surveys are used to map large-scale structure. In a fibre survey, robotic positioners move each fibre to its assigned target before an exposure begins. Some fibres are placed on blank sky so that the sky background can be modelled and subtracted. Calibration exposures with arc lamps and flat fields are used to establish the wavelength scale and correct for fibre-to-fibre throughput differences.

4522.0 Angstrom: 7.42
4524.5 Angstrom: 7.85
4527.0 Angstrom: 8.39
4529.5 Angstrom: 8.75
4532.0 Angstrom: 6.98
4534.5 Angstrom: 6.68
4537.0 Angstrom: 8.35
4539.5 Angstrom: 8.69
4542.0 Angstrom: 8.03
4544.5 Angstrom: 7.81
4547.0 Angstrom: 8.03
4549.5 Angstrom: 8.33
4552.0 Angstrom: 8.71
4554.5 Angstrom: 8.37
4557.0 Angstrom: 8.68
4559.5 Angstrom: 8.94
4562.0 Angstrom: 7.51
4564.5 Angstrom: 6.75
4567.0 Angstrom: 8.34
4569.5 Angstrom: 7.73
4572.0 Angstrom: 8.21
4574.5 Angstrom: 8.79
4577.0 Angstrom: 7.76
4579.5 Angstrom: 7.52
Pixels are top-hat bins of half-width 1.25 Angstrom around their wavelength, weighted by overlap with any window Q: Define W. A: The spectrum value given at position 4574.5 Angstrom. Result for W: 8.79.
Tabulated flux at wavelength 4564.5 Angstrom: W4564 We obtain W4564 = 6.75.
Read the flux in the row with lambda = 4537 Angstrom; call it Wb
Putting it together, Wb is 8.35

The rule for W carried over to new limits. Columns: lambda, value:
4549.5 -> 8.33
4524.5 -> 7.85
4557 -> 8.68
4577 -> 7.76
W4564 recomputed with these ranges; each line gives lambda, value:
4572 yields 8.21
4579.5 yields 7.52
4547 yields 8.03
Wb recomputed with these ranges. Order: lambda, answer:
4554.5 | 8.37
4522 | 7.42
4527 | 8.39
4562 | 7.51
